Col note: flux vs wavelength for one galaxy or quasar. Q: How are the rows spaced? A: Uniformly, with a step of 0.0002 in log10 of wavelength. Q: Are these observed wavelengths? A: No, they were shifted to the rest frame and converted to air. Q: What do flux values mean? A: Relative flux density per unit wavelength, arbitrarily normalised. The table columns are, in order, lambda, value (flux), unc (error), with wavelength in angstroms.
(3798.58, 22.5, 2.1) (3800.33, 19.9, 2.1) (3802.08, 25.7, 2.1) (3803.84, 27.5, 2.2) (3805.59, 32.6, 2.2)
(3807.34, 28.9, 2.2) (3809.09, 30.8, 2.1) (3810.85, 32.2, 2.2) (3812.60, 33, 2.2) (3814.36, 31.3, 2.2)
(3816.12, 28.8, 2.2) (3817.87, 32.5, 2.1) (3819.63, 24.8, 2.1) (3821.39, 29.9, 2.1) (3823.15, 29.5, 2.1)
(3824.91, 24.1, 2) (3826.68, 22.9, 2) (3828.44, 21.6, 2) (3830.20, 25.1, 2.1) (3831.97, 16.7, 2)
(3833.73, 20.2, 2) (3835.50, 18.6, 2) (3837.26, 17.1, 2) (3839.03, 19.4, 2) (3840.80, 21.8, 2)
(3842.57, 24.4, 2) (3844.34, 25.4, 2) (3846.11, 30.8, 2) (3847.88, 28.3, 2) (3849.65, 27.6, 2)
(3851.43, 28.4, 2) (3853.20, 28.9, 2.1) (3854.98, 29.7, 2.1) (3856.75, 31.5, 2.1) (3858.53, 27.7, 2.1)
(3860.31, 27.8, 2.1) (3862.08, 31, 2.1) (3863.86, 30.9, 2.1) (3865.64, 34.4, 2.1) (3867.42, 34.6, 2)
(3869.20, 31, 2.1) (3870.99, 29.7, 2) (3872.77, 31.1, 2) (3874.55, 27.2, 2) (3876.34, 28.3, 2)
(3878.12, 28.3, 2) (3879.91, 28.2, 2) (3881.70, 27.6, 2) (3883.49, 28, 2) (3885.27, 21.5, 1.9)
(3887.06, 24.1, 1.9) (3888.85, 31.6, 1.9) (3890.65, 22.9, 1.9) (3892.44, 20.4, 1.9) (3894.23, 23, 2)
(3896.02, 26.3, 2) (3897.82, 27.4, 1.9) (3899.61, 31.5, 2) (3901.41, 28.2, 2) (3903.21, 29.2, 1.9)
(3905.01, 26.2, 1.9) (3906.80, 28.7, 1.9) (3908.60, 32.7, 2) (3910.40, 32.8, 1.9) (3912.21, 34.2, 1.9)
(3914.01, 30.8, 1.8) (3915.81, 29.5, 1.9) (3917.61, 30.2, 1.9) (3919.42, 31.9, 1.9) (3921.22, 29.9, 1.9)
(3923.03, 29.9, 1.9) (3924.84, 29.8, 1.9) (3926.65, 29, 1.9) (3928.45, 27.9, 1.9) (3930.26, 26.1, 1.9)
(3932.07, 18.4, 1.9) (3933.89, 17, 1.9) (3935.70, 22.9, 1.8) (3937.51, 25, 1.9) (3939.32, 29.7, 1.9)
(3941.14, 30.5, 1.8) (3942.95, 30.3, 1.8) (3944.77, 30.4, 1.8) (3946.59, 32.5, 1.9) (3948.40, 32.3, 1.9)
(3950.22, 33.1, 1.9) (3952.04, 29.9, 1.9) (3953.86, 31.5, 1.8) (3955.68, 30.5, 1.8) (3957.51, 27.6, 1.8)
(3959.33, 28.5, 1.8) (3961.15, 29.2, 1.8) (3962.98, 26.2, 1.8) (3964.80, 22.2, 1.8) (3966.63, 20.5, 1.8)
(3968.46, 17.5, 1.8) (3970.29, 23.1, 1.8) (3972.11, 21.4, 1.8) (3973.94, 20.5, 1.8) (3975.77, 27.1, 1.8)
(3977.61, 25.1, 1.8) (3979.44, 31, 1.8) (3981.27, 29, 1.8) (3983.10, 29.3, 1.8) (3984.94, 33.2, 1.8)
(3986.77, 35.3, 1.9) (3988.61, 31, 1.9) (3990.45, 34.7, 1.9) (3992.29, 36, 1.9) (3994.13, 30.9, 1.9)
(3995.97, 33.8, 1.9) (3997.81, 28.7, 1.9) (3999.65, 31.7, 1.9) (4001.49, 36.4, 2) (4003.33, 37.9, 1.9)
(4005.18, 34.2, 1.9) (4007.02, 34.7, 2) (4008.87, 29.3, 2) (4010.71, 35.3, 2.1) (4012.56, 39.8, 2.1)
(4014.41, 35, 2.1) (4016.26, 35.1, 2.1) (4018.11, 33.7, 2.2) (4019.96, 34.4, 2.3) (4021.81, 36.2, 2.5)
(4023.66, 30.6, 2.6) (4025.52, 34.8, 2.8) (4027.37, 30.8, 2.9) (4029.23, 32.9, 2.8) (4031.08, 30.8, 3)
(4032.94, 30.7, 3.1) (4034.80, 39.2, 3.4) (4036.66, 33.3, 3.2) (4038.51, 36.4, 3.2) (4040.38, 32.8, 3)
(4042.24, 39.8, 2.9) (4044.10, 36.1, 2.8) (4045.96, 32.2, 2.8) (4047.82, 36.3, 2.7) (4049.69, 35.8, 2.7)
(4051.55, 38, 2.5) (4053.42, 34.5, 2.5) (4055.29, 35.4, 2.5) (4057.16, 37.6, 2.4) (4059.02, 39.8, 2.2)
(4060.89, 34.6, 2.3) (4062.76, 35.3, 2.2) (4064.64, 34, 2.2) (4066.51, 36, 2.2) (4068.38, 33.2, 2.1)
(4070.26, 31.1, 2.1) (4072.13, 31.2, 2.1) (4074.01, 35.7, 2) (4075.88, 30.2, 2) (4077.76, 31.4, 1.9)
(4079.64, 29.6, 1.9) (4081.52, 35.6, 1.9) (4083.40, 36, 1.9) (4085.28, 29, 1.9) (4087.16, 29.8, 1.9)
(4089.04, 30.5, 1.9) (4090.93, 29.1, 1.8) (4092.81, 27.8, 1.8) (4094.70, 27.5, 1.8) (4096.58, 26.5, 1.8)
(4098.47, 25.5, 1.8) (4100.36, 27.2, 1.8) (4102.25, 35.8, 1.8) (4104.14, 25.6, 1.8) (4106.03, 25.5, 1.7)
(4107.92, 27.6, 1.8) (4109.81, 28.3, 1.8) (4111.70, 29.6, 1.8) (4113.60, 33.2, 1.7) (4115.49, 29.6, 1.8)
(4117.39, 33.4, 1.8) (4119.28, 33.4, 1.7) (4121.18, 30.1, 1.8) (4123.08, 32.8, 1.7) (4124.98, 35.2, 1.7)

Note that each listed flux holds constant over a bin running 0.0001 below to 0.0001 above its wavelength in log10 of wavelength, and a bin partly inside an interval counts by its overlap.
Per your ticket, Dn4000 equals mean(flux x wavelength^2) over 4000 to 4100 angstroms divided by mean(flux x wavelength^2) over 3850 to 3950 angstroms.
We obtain 1.3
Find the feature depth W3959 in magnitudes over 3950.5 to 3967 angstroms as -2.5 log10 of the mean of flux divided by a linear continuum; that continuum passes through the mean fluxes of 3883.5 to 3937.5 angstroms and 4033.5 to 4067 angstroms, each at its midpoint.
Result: 0.09 mag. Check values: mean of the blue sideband 27.4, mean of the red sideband 35.9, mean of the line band 27.8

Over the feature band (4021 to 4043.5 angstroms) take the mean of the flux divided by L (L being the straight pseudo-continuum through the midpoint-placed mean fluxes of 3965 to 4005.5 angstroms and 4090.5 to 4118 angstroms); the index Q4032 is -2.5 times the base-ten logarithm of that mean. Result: -0.171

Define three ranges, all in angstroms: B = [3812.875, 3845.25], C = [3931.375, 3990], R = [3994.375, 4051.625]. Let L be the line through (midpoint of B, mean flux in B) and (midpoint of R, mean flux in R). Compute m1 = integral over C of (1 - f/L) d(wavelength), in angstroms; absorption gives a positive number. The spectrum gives 7.1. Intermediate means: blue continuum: 24.3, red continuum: 34.3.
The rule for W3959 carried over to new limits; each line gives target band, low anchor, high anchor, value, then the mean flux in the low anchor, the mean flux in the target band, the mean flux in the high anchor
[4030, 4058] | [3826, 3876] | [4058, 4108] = -0.16 mag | 26.6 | 35.2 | 31.2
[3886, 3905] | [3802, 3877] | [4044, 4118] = 0.09 mag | 27.5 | 26.4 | 32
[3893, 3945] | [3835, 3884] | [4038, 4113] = 0.03 mag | 27.9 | 28.2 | 32.3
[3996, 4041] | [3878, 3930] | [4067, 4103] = -0.14 mag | 28.3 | 34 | 30.7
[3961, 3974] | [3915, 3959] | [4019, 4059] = 0.34 mag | 28.6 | 22.3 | 34.8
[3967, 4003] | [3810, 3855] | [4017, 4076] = 0.10 mag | 25.8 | 29.3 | 34.5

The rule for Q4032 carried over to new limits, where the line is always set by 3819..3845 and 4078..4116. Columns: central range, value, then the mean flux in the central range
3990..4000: -0.21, 32.6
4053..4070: -0.23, 35.4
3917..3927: -0.20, 30.1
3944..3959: -0.20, 30.9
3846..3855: -0.23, 28.7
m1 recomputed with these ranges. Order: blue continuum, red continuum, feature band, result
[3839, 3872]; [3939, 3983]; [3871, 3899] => 1.9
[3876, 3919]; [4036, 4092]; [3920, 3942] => 2.1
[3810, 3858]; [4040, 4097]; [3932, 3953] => 1.0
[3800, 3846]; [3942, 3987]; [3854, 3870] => -2.8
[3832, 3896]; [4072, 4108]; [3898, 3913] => -1.6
